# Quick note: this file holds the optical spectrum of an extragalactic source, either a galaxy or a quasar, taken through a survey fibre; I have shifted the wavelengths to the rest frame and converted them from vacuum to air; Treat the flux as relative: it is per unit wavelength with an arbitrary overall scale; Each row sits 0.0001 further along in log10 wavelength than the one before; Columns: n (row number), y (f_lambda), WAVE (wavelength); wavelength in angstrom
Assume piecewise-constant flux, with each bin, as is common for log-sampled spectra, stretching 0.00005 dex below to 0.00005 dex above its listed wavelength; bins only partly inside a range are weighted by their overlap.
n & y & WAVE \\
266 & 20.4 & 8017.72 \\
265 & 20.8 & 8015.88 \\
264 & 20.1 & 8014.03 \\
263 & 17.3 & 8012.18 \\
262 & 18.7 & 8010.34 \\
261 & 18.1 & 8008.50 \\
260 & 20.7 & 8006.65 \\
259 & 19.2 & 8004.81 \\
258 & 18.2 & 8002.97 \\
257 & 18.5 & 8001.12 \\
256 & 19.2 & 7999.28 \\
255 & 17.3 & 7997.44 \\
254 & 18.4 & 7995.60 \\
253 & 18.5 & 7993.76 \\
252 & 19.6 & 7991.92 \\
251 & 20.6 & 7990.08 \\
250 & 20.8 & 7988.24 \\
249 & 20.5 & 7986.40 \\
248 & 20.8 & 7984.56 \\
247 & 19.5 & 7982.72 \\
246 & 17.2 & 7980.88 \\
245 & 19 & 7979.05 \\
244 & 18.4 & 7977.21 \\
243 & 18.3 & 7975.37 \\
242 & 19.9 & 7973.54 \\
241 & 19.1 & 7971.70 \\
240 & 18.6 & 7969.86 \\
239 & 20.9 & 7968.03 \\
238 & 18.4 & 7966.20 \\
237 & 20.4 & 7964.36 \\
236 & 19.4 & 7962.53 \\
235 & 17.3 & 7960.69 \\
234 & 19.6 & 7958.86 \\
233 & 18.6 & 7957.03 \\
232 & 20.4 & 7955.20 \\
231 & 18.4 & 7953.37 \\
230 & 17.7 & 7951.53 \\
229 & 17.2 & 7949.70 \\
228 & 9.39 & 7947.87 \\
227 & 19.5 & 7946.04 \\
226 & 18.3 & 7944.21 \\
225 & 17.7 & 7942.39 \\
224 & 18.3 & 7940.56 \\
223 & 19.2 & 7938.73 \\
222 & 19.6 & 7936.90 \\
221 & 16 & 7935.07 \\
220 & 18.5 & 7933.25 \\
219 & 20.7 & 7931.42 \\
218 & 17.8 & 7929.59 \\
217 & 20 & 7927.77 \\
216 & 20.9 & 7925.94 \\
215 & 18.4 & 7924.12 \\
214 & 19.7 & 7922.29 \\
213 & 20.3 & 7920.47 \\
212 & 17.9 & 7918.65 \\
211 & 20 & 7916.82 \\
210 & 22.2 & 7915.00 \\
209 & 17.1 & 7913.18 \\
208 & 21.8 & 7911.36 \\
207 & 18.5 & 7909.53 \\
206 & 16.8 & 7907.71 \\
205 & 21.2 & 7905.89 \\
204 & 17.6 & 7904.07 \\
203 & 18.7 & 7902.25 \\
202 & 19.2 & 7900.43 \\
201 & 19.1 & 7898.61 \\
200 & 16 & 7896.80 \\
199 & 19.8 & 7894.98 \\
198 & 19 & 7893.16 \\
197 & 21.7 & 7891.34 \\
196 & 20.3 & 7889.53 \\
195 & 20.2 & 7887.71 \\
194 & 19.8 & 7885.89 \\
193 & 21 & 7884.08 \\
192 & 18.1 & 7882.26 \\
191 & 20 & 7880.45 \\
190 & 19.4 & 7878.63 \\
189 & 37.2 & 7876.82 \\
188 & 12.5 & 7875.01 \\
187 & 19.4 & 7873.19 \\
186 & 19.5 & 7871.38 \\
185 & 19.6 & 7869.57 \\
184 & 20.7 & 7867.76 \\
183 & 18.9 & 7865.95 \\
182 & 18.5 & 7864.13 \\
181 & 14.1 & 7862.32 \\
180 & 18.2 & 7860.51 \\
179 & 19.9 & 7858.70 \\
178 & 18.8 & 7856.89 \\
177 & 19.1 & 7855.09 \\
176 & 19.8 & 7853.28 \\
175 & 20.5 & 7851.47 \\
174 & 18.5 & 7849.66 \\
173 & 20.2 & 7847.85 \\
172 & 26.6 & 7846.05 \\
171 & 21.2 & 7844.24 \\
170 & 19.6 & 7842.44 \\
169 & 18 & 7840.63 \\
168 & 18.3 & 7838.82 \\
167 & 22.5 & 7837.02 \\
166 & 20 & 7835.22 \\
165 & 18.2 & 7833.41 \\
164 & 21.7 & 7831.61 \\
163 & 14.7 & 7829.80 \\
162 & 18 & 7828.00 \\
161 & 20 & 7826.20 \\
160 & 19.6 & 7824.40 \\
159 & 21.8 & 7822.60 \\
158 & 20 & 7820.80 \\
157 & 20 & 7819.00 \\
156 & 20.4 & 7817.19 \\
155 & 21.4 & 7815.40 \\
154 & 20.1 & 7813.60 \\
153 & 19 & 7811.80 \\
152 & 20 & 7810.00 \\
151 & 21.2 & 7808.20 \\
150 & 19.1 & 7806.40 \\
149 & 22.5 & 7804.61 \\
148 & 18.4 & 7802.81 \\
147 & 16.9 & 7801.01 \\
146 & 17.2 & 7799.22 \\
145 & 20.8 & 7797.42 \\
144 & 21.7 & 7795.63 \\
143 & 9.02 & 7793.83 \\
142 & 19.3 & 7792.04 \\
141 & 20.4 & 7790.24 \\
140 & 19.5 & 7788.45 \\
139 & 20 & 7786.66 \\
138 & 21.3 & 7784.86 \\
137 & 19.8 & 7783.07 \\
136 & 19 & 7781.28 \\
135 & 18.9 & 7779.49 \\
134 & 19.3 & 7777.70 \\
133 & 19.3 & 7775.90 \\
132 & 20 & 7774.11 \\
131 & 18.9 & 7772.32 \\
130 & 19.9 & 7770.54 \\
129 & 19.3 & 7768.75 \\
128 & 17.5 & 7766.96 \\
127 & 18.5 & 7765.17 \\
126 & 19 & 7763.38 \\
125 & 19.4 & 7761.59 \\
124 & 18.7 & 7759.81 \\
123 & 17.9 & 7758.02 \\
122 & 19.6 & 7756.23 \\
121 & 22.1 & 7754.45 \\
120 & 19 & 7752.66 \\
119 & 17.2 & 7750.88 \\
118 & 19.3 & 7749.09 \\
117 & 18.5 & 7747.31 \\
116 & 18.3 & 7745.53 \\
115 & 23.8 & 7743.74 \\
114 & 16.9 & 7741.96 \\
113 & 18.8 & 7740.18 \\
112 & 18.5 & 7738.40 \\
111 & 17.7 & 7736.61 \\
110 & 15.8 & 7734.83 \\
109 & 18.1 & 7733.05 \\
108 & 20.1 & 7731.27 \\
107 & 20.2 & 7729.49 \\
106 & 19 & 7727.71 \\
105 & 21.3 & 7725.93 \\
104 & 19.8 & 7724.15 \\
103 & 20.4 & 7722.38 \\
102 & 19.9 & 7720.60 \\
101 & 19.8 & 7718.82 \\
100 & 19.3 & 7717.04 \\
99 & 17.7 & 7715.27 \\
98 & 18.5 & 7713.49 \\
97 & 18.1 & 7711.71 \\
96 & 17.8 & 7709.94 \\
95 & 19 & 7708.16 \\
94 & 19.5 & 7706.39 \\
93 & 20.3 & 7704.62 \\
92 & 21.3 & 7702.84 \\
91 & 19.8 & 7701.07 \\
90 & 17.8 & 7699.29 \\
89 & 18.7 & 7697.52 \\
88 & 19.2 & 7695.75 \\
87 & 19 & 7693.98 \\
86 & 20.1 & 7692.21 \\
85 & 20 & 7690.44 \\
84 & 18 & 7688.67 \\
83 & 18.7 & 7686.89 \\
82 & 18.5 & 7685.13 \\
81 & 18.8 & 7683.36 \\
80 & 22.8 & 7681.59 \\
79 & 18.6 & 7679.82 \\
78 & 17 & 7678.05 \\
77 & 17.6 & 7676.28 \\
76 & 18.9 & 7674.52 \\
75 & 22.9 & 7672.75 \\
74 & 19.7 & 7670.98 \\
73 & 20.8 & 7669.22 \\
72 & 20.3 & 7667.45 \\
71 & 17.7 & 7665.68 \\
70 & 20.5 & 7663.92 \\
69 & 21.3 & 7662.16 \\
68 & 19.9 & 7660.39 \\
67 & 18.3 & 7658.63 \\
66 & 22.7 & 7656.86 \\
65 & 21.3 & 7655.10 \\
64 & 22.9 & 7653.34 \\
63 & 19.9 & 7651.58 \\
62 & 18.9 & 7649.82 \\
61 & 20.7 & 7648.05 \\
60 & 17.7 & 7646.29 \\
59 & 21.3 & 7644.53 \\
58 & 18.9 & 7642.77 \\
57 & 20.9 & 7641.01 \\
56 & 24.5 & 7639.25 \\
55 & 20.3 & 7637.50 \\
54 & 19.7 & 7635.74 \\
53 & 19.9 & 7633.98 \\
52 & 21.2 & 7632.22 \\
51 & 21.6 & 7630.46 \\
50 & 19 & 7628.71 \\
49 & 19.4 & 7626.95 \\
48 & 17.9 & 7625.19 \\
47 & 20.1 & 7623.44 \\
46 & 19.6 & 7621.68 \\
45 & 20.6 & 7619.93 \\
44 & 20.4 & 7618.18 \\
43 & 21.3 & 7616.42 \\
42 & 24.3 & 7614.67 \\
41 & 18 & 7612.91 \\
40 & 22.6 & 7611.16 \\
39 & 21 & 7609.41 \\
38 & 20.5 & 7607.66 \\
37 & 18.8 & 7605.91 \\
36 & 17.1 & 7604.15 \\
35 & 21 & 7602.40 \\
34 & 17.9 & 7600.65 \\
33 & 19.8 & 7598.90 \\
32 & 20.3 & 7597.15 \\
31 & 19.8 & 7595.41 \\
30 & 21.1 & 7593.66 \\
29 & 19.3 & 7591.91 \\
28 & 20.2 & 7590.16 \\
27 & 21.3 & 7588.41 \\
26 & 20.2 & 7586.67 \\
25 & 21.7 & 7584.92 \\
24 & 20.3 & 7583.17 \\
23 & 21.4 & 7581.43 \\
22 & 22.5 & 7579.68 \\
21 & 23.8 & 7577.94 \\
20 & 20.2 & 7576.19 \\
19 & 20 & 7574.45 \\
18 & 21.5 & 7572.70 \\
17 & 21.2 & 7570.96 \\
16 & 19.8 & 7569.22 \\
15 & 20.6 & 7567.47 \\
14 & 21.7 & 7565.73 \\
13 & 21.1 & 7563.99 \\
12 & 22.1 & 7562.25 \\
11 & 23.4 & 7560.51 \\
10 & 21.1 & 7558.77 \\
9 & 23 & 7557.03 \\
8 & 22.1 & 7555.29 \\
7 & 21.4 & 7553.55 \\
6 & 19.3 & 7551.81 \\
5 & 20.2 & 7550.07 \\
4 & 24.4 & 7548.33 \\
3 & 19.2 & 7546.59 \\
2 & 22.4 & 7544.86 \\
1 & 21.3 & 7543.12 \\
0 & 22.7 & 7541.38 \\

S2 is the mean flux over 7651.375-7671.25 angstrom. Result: 20.5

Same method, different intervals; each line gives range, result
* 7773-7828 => 19.5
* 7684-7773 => 19.1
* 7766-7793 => 19.5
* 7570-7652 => 20.4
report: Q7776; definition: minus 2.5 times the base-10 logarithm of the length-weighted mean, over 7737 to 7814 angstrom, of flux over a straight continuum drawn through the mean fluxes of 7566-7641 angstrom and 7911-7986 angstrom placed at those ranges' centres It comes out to 0.03 mag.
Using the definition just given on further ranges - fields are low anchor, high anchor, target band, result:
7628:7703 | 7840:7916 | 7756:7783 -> 0.045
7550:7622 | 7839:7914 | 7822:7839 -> 0.018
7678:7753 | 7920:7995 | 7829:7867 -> -0.025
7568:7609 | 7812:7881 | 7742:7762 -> 0.042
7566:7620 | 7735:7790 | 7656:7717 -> 0.023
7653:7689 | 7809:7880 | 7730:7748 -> 0.067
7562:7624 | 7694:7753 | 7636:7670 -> -0.029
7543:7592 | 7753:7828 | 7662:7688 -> 0.046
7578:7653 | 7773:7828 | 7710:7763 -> 0.041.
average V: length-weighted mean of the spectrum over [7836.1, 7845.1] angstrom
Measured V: 19.9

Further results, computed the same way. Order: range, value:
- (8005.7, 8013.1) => 18.7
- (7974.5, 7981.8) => 18.2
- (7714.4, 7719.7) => 18.9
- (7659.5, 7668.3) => 19.9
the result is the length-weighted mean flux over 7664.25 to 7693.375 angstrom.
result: 19.4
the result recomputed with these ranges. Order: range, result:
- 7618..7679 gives 20.1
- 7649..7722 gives 19.6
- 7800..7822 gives 19.9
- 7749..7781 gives 19.1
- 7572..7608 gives 20.4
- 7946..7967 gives 18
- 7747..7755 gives 19.1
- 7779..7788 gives 19.8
